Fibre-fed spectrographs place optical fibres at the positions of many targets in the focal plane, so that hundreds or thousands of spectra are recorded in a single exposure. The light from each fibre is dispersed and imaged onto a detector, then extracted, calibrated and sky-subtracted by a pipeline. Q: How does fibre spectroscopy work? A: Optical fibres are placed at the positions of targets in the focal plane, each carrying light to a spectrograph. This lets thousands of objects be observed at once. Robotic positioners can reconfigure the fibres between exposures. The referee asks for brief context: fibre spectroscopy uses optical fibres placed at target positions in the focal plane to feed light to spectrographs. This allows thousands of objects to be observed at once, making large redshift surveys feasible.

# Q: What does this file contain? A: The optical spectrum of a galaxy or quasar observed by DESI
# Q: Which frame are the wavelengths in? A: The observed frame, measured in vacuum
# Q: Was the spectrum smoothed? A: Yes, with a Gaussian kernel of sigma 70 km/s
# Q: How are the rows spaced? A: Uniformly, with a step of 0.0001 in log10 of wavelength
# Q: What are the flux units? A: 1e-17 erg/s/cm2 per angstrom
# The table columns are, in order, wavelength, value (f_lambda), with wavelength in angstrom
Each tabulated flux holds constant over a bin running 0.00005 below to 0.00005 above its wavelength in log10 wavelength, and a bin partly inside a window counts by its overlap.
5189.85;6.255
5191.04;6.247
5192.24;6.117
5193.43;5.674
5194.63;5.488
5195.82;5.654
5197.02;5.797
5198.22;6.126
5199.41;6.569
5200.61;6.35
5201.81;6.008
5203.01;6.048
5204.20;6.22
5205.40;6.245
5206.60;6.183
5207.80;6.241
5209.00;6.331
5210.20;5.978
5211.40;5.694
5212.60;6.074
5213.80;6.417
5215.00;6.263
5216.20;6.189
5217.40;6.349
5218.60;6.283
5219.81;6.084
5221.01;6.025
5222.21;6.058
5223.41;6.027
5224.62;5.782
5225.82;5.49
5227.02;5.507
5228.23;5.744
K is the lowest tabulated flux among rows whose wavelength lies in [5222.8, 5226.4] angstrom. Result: 5.49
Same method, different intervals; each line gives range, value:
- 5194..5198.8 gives 5.488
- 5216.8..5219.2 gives 6.283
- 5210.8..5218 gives 5.694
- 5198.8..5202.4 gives 6.008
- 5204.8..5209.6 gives 6.183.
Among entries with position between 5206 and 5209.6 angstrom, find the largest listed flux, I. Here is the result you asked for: 6.331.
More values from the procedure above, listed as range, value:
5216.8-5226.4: 6.349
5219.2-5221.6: 6.084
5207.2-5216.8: 6.417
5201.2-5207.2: 6.245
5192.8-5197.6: 5.797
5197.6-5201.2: 6.569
